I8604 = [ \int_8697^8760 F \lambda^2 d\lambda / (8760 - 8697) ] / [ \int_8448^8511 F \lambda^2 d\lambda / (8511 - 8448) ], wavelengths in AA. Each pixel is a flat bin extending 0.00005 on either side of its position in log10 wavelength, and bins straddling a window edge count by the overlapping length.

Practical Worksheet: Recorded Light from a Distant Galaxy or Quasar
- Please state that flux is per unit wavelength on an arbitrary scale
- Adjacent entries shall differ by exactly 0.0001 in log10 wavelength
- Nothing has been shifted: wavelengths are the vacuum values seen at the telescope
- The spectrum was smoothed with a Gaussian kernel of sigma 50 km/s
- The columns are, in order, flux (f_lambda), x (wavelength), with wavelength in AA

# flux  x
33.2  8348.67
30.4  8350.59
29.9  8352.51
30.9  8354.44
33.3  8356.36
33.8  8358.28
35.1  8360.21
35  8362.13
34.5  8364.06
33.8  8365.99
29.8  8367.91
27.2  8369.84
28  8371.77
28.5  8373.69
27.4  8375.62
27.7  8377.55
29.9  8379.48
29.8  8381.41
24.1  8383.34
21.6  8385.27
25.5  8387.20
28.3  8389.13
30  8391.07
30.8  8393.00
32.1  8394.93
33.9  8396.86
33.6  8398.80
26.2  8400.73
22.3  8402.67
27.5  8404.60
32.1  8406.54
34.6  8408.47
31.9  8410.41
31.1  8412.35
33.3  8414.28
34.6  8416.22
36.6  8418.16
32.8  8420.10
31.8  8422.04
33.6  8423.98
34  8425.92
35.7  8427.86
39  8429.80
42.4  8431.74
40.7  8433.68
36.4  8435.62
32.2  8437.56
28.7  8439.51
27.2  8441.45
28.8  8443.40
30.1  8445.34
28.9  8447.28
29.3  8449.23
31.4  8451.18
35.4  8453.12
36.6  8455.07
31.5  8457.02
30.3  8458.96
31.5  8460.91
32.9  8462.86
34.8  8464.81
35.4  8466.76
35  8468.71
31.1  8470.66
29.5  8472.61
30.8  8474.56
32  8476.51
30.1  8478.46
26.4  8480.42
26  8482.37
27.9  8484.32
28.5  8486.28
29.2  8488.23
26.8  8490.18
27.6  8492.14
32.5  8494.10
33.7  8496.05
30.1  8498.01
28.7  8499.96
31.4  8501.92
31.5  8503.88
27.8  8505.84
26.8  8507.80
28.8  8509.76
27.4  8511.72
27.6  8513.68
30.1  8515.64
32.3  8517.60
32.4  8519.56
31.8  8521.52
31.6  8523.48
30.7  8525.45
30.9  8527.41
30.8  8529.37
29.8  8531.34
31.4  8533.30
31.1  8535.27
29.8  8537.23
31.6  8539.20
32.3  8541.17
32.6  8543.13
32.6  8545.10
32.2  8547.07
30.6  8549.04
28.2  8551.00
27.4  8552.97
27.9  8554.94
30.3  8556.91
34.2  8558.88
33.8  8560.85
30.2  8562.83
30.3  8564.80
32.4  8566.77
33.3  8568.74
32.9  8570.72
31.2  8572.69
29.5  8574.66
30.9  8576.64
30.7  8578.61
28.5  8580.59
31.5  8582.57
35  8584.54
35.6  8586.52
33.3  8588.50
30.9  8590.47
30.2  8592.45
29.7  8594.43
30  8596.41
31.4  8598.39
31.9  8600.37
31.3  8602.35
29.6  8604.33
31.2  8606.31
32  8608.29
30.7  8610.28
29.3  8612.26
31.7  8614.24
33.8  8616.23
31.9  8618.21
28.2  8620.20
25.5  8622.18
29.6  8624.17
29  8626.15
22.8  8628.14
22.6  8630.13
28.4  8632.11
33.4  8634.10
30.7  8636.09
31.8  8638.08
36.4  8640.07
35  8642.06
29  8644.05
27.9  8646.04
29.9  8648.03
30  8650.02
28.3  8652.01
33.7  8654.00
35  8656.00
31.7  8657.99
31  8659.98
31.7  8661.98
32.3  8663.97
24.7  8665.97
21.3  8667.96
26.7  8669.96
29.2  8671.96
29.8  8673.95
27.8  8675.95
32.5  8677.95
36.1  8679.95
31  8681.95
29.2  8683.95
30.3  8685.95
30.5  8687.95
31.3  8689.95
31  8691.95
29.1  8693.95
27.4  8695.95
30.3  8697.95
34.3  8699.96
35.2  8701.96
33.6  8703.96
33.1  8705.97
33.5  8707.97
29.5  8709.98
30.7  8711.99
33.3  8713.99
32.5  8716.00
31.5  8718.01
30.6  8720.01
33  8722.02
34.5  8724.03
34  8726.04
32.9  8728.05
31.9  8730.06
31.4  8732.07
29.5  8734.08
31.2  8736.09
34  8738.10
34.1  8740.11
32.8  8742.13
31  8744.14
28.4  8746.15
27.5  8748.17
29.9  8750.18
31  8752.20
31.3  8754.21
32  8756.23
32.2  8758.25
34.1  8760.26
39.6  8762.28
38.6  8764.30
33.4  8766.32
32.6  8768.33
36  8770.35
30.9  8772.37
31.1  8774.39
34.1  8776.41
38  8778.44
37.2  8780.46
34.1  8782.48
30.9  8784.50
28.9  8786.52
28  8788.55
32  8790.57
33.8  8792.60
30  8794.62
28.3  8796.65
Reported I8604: 1.11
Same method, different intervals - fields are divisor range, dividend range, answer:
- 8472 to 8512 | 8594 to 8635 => 1.05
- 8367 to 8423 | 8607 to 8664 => 1.08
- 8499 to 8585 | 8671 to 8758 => 1.07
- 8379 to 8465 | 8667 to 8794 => 1.08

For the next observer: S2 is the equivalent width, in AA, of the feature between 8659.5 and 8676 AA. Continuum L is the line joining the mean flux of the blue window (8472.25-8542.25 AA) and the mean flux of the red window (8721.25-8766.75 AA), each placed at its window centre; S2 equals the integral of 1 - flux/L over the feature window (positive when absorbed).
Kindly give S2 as 1.8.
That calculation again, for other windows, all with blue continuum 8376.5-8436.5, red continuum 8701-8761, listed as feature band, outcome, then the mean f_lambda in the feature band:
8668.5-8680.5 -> 0.8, 29.8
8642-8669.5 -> 1.8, 29.9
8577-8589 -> -0.2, 32.3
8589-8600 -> 0.4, 30.7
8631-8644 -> -0.1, 32.3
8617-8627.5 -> 1.0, 28.7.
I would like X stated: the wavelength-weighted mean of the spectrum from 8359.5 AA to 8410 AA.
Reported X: 29.6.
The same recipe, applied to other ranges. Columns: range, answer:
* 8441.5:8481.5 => 31.5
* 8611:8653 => 29.8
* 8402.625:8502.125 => 31.9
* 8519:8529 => 31.4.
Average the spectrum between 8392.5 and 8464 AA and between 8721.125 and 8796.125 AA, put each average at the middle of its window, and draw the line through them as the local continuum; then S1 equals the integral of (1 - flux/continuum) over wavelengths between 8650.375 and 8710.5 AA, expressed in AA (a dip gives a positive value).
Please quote 3.40 AA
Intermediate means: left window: 32.5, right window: 32.6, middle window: 30.7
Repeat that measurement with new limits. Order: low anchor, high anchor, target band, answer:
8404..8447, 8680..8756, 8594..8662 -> 3.58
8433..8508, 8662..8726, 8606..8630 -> 1.21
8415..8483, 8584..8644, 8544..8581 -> 0.45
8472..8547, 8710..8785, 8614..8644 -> 1.38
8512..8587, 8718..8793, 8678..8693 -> 0.32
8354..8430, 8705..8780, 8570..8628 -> 2.07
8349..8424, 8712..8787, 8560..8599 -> 0.19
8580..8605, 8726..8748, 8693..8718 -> -0.18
